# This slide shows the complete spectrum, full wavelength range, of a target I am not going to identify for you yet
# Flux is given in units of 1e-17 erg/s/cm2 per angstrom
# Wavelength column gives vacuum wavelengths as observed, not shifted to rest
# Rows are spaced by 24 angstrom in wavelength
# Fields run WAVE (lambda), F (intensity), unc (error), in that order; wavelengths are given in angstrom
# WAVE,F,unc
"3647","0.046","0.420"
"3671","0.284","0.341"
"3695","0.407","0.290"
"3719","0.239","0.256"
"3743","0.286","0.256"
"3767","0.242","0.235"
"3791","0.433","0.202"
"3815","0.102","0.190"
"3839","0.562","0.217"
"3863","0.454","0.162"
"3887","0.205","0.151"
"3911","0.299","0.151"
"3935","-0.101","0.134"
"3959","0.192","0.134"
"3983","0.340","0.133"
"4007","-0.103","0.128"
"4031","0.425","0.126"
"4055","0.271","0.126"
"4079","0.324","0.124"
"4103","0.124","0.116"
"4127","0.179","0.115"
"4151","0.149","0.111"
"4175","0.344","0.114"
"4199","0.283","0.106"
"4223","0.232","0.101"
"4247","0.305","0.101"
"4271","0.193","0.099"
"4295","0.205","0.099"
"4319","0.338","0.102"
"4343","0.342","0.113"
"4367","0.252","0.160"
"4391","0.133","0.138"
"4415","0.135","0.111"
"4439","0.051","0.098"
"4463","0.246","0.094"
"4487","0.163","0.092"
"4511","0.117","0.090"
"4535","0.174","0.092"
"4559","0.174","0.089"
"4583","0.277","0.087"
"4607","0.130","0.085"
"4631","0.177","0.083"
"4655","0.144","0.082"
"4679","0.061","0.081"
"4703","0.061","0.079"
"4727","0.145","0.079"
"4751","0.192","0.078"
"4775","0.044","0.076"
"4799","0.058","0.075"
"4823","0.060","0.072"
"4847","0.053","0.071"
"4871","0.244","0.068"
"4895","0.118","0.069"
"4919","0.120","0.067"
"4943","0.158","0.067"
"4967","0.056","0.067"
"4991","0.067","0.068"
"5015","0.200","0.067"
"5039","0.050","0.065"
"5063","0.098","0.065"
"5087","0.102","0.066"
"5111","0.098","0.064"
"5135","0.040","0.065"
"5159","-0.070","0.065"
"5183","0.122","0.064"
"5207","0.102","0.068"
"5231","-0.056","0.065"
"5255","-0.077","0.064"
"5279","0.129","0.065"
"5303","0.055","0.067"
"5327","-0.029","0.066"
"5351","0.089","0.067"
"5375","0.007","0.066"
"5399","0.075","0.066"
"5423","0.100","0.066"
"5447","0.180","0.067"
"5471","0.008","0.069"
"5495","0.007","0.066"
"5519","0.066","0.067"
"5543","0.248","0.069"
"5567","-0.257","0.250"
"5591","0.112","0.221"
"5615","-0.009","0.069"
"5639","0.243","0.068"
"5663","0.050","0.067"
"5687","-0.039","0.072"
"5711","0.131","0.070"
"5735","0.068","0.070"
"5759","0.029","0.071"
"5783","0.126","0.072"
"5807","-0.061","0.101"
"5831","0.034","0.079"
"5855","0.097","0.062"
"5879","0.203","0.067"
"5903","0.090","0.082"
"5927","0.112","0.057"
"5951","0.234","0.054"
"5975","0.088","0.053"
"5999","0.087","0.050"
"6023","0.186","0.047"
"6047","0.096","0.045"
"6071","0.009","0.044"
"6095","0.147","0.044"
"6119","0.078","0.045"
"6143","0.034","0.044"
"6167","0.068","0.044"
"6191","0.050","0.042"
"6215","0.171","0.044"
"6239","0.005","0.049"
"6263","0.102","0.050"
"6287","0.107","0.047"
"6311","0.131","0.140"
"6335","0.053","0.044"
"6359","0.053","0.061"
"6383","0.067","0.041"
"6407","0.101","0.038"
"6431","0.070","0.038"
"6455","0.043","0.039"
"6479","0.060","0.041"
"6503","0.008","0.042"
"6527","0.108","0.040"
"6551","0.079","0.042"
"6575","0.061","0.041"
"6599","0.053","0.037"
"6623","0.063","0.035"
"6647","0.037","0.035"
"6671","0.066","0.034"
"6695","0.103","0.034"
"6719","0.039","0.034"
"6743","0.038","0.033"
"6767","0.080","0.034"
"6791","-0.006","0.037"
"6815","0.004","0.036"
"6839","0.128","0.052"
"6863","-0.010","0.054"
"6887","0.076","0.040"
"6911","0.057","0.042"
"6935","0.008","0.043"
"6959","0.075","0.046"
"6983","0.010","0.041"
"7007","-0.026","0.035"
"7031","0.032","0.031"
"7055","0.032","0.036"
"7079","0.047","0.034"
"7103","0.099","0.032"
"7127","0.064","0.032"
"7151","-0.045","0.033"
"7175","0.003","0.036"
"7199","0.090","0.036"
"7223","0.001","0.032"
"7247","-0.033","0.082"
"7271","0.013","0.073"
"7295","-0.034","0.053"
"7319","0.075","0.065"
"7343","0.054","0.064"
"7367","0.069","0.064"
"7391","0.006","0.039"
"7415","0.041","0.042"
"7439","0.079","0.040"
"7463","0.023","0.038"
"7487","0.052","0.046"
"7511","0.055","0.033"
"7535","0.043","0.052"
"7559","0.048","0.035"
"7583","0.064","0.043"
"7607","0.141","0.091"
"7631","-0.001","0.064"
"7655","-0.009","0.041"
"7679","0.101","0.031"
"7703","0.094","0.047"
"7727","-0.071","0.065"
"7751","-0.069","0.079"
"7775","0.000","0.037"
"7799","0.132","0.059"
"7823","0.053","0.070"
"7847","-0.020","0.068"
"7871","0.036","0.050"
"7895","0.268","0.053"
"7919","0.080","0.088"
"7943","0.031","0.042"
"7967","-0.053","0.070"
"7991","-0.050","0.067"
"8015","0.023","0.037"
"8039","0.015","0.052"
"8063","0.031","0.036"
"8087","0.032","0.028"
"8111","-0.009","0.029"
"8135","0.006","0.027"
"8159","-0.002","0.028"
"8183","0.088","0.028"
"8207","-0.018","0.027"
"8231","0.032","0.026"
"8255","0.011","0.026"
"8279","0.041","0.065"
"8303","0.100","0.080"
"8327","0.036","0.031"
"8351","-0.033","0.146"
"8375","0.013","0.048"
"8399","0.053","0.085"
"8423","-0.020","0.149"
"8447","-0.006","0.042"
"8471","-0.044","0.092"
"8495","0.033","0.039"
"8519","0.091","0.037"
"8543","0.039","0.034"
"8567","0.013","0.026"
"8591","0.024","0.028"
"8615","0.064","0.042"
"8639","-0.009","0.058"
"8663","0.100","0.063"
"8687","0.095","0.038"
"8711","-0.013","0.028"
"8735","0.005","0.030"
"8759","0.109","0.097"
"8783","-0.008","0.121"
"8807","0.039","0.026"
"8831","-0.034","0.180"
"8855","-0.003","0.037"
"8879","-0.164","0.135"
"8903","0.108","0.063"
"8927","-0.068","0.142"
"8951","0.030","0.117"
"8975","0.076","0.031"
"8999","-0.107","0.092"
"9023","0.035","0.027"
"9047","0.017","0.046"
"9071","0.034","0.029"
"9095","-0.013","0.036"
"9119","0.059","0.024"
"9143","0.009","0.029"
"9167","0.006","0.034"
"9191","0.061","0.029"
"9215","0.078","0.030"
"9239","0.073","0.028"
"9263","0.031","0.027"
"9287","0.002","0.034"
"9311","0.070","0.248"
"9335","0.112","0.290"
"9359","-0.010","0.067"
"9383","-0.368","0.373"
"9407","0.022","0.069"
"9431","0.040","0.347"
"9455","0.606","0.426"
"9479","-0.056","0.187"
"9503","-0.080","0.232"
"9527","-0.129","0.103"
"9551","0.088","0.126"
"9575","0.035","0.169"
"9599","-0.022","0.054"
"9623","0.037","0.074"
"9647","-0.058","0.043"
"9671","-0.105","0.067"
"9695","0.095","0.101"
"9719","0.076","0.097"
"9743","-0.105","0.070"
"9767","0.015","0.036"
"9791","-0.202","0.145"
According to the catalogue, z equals 0.578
